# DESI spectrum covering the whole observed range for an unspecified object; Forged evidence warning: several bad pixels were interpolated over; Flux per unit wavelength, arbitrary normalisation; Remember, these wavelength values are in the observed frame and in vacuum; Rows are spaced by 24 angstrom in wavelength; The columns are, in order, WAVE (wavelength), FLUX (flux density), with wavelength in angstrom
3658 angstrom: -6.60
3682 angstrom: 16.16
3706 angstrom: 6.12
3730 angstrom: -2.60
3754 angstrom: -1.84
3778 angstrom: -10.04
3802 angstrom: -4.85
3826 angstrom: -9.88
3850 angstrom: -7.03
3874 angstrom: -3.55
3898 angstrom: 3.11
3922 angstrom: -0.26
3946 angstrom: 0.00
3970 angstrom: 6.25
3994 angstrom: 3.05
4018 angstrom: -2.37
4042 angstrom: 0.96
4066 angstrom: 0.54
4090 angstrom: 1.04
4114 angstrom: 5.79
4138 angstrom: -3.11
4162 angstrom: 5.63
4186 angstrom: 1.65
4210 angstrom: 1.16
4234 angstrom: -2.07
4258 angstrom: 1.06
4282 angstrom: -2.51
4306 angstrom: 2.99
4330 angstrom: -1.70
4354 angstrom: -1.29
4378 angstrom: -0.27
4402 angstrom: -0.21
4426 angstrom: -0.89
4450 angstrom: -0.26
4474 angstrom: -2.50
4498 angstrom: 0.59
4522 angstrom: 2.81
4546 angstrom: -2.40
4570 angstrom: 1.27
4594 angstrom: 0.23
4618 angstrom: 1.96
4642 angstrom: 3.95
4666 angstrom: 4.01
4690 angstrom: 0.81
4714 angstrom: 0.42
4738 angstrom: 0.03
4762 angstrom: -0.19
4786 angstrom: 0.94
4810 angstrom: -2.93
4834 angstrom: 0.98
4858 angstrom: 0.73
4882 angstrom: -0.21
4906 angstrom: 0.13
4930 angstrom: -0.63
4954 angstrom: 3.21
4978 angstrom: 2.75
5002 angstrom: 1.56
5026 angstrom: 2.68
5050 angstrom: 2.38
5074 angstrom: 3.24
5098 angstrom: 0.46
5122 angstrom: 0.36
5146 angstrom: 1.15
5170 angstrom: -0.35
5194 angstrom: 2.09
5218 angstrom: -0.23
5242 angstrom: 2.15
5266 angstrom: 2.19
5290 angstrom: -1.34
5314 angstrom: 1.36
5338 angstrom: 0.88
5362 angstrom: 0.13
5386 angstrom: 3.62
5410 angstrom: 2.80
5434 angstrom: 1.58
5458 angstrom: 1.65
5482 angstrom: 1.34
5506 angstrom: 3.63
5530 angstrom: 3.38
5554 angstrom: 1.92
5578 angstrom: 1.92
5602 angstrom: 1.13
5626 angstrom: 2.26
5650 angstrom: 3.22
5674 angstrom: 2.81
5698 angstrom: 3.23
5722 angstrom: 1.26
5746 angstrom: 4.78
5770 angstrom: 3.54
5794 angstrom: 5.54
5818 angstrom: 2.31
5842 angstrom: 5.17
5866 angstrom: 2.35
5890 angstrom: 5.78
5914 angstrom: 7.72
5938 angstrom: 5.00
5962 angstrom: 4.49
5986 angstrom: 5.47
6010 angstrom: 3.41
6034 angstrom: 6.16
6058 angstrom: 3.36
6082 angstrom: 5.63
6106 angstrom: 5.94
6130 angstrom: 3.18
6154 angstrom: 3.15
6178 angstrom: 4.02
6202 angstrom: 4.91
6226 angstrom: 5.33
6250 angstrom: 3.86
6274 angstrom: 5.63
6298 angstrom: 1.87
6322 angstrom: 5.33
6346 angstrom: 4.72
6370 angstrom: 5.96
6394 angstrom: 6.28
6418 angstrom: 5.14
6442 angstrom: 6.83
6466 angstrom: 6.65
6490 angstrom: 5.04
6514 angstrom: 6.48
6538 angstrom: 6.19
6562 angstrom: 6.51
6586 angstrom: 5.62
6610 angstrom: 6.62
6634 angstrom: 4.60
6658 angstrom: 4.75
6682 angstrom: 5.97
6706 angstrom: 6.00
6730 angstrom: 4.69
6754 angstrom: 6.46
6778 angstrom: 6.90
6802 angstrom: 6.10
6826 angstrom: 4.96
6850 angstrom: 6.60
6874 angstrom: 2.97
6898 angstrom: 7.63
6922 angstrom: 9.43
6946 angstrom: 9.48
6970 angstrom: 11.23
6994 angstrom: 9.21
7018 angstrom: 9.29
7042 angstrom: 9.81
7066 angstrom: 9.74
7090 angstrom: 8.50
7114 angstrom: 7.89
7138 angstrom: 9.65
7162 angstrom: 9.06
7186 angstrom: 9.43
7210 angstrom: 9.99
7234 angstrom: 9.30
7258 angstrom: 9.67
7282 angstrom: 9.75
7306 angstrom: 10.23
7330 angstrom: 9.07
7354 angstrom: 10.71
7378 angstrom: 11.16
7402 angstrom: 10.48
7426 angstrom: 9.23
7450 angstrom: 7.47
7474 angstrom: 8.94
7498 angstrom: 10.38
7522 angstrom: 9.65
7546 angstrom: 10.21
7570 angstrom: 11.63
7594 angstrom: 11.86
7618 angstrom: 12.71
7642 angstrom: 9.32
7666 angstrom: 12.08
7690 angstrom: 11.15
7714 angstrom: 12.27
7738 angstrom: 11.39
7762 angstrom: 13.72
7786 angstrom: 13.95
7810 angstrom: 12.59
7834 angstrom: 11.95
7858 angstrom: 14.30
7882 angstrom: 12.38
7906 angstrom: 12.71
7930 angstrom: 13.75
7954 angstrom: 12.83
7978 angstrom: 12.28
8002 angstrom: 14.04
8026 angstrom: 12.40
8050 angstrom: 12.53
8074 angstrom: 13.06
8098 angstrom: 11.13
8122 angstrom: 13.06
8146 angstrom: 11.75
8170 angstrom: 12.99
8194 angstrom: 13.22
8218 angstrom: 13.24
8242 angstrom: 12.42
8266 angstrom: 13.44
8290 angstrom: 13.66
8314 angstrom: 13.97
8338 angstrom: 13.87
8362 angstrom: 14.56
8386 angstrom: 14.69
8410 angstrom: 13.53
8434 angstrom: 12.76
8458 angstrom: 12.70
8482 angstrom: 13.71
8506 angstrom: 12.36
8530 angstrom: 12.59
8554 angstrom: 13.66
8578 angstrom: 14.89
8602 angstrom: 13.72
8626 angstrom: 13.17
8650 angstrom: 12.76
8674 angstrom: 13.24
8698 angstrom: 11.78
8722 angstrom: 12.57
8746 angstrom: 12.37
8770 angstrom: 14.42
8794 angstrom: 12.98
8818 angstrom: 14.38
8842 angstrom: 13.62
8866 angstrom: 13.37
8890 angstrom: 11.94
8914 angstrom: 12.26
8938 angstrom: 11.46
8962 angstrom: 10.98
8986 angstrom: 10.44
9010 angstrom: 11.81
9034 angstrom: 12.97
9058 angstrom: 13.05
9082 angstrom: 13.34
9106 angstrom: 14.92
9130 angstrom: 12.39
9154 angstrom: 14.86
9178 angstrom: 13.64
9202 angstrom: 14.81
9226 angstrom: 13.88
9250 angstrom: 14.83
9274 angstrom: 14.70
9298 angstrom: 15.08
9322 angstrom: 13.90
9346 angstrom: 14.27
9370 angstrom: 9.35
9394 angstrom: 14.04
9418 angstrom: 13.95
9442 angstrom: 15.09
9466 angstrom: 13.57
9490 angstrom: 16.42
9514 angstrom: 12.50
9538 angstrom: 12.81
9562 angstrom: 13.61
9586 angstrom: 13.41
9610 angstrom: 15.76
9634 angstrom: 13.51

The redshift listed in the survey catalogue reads 0.732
